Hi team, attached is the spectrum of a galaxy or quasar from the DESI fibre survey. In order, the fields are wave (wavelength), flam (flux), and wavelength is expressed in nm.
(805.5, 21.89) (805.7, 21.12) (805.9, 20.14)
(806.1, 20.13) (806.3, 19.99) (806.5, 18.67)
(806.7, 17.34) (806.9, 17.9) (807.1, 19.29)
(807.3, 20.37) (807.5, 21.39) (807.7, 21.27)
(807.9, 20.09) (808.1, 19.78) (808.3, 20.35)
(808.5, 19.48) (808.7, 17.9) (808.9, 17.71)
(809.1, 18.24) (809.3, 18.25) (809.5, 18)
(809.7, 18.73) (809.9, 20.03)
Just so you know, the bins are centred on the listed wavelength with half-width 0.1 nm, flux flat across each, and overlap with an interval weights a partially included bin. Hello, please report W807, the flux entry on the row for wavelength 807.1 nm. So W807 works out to 19.29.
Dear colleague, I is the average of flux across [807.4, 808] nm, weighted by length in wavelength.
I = 20.9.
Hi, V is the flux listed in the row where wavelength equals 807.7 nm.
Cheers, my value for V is 21.27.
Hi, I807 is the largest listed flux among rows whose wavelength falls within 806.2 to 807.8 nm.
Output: 21.39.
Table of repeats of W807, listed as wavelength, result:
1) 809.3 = 18.25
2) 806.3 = 19.99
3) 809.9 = 20.03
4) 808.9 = 17.71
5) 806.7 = 17.34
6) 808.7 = 17.9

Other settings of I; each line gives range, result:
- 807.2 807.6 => 20.9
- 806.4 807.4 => 18.7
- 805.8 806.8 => 19.3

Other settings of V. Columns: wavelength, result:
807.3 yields 20.37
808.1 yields 19.78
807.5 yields 21.39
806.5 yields 18.67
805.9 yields 20.14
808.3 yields 20.35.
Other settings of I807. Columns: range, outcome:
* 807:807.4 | 20.37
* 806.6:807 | 17.9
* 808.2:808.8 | 20.35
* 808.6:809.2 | 18.24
